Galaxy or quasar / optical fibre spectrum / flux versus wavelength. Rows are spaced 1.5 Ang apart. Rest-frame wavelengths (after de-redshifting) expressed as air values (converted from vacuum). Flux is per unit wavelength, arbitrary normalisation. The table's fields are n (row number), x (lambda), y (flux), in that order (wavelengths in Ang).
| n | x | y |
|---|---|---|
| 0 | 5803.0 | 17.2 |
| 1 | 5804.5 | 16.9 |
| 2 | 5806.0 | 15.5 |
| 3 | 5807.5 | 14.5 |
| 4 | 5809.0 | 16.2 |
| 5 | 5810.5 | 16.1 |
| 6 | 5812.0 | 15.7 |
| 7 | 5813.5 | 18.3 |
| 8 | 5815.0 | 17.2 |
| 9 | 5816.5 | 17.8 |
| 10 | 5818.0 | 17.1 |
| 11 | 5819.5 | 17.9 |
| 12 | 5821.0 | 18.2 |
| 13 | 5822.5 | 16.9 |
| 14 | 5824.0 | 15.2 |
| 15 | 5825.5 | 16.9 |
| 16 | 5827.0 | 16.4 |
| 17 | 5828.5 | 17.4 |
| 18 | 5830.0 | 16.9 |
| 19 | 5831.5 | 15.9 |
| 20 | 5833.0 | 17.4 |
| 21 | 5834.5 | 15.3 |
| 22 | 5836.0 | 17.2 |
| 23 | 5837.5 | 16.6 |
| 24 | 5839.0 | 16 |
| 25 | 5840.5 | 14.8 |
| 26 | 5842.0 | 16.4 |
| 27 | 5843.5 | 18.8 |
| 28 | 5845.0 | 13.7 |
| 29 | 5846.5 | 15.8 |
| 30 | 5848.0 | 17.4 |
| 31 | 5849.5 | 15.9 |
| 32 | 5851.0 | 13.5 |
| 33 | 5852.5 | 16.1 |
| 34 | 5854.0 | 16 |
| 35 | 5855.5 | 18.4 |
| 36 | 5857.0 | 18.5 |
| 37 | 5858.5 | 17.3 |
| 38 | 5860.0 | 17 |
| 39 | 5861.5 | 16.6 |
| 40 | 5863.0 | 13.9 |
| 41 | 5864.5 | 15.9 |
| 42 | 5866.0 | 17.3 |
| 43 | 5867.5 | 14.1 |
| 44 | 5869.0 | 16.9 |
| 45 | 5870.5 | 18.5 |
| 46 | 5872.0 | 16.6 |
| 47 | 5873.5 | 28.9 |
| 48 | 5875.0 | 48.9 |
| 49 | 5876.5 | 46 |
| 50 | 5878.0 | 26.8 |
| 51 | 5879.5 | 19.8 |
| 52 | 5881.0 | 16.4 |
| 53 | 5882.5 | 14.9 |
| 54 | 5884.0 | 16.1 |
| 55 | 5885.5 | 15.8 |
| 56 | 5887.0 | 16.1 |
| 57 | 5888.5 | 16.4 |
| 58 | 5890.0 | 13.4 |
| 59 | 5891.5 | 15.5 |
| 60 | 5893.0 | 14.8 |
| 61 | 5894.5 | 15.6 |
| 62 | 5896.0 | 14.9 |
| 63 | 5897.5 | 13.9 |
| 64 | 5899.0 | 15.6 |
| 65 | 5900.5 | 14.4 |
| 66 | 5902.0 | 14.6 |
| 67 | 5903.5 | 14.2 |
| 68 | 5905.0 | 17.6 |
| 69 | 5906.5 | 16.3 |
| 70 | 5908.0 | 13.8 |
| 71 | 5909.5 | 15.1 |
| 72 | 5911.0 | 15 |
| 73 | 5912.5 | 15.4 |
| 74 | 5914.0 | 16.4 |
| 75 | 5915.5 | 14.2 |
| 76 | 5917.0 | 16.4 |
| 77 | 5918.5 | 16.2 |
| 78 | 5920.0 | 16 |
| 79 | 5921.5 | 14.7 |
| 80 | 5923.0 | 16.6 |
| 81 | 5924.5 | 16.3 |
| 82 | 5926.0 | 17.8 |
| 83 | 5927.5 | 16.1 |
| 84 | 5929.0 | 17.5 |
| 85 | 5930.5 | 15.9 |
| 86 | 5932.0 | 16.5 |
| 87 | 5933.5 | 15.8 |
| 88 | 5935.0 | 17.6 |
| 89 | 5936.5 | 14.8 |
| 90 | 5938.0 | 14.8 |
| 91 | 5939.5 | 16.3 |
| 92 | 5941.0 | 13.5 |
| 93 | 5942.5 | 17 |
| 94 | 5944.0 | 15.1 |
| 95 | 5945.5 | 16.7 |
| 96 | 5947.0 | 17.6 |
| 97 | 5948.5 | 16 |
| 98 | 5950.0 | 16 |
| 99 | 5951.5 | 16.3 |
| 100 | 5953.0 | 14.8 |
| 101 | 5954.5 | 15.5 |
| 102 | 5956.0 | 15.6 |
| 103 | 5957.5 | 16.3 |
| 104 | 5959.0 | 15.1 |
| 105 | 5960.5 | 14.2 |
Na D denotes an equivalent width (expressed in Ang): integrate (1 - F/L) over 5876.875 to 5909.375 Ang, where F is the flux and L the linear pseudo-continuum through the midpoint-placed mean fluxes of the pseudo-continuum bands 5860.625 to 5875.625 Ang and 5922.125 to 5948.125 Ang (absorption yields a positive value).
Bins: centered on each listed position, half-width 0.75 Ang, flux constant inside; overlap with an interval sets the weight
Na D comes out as 4.4 Ang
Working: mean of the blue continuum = 20.5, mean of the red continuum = 16.2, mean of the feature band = 16.4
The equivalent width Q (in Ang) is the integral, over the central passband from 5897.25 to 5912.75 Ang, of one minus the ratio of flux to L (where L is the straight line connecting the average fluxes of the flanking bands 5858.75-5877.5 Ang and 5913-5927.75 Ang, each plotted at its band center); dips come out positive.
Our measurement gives 2.4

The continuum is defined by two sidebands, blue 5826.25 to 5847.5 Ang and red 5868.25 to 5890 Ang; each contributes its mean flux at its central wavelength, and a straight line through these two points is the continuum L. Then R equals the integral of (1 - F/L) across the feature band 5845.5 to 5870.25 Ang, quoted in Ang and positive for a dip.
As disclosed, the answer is 3.8 Ang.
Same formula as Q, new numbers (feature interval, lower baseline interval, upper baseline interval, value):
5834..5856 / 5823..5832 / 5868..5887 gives 3.20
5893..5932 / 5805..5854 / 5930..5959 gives 0.98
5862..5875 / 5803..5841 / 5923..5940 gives -2.41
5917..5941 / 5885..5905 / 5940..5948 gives -0.61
